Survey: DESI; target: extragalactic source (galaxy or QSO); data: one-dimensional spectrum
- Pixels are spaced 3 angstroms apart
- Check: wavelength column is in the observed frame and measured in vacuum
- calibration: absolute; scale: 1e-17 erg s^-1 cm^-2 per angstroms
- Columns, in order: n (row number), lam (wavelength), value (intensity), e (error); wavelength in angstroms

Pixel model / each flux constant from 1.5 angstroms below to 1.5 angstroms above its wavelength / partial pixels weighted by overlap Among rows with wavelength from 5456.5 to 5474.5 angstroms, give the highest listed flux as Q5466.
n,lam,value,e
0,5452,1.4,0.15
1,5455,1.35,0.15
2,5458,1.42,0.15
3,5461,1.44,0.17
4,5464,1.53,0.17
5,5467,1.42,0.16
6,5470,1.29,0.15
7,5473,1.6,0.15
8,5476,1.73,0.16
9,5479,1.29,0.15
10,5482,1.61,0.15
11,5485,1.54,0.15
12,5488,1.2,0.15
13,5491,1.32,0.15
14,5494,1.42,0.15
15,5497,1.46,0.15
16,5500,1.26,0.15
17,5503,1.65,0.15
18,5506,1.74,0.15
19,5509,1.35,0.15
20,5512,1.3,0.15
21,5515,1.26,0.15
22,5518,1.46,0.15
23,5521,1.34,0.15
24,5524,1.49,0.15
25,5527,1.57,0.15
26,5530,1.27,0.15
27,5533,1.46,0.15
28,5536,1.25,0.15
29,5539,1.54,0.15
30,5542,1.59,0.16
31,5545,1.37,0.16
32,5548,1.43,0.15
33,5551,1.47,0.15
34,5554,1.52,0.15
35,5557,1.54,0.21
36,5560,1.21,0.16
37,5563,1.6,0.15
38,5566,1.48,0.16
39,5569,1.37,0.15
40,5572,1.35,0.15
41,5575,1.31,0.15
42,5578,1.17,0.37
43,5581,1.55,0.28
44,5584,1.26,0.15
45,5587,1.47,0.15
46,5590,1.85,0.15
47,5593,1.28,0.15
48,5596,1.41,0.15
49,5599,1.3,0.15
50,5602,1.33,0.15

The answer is 1.6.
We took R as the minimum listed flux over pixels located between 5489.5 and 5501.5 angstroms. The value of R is 1.26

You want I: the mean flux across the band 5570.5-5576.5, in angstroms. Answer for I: 1.33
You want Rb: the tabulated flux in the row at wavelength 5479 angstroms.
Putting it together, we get 1.29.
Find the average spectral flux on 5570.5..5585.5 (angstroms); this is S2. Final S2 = 1.33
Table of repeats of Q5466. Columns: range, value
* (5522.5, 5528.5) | 1.57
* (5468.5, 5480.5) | 1.73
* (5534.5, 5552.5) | 1.59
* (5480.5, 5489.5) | 1.61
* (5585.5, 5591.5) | 1.85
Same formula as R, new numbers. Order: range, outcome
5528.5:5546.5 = 1.25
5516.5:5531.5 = 1.27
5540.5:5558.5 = 1.37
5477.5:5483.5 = 1.29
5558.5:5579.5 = 1.17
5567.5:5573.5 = 1.35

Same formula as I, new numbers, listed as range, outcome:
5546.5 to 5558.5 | 1.49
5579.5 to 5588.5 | 1.43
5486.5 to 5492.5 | 1.26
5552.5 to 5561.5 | 1.42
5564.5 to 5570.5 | 1.43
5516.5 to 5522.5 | 1.4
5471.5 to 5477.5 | 1.67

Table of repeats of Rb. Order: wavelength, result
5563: 1.6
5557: 1.54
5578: 1.17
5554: 1.52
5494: 1.42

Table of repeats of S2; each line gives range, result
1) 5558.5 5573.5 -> 1.4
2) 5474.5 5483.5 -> 1.54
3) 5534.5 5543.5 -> 1.46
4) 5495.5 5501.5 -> 1.36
